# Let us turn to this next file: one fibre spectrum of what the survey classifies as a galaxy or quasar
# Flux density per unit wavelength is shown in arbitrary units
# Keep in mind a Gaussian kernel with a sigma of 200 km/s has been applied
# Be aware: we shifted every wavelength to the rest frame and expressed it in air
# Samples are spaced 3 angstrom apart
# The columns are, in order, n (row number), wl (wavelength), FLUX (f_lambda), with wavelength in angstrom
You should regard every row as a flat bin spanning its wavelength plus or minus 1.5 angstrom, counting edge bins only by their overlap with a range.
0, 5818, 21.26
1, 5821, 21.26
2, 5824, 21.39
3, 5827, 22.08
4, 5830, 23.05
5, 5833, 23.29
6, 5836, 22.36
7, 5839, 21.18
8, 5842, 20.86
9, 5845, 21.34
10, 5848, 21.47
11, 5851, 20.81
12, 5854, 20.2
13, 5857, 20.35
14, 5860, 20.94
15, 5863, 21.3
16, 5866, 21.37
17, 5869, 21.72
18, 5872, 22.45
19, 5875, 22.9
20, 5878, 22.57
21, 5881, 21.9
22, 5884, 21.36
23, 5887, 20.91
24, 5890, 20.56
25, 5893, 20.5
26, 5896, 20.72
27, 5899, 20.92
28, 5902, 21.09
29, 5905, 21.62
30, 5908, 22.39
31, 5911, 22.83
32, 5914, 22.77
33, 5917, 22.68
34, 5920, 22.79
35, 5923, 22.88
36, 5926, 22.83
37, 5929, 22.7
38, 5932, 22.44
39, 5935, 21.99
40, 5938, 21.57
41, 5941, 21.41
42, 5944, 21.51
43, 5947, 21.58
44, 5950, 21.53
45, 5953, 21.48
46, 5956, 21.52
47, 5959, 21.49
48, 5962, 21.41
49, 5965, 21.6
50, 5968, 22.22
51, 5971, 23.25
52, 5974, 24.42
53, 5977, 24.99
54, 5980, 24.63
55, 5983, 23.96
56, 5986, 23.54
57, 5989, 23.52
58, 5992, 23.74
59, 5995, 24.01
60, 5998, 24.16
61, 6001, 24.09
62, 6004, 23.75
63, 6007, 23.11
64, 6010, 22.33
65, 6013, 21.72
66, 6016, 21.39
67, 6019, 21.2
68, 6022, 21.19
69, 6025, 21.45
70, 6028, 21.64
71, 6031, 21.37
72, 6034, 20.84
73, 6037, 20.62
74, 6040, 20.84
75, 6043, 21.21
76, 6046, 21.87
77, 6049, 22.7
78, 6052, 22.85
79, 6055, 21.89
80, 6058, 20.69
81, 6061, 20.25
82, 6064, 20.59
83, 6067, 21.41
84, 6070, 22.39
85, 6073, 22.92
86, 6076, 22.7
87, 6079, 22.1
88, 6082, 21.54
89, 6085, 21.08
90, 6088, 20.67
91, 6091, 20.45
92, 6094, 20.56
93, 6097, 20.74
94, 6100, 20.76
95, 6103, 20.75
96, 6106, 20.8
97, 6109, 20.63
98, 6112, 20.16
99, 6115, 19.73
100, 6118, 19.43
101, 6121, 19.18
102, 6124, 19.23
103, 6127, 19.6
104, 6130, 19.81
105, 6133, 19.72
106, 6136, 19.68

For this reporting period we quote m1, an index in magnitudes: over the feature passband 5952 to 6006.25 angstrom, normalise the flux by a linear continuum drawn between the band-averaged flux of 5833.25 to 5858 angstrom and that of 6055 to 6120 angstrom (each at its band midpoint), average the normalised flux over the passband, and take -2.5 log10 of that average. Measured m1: -0.11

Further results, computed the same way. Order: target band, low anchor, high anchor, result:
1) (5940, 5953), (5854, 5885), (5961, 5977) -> 0.05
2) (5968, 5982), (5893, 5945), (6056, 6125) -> -0.12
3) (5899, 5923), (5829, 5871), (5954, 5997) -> 0.00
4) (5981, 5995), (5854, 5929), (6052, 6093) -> -0.10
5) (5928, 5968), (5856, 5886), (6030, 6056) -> 0.00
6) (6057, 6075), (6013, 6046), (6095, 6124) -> -0.03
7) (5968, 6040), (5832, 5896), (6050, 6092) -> -0.06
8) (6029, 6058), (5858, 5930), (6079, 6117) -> -0.03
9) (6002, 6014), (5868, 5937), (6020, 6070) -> -0.06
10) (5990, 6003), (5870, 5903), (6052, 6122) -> -0.13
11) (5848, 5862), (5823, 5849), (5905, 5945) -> 0.07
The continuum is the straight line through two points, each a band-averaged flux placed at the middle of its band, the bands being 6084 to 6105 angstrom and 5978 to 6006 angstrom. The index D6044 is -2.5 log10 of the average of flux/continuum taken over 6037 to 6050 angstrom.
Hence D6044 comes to 0.04 mag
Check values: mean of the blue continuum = 23.9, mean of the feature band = 21.5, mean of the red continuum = 20.7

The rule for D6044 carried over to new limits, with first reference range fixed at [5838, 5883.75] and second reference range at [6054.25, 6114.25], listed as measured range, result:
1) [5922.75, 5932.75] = -0.07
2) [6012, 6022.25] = -0.01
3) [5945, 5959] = -0.01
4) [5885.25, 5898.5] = 0.04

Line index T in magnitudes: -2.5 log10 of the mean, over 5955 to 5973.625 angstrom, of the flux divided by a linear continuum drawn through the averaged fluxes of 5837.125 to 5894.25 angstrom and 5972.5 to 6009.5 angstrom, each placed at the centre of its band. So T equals 0.06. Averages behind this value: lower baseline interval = 21.3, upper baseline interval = 23.9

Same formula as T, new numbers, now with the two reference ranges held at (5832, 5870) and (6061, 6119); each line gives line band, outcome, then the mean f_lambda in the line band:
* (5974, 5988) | -0.15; 24.3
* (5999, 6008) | -0.13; 23.7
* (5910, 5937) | -0.07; 22.6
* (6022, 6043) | 0.00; 21.1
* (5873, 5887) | -0.04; 22.1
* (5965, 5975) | -0.09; 23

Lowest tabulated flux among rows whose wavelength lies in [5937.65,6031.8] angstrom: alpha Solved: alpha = 21.19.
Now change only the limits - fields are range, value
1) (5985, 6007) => 23.11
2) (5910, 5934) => 22.44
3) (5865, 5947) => 20.5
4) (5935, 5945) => 21.41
